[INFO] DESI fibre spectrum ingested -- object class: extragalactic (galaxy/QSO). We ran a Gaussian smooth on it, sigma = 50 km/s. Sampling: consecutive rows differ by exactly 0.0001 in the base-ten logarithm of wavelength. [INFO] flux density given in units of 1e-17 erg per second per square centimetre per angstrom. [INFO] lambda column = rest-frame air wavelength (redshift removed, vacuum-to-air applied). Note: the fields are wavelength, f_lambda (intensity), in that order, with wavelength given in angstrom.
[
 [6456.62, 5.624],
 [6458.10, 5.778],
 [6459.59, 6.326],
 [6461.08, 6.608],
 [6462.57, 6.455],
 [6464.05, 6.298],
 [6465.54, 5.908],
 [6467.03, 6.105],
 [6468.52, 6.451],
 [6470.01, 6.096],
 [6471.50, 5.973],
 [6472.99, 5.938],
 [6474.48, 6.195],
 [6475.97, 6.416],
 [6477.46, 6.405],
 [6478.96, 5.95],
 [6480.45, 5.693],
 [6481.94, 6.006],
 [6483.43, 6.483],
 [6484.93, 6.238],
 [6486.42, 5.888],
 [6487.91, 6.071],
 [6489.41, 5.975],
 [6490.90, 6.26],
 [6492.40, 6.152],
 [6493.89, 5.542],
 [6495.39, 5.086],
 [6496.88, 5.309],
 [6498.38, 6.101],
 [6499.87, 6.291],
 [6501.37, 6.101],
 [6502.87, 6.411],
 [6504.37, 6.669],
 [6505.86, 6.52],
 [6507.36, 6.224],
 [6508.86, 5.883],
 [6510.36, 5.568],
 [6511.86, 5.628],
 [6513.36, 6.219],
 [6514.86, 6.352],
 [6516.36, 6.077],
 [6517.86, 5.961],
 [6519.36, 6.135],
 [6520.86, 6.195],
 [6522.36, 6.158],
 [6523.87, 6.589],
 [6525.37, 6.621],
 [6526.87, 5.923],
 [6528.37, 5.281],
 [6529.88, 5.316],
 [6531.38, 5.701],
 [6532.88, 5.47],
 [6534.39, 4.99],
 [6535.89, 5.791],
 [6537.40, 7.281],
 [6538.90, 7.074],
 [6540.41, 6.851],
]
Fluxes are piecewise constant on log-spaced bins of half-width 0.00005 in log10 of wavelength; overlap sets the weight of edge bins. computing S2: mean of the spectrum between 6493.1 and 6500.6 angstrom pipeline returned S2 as 5.67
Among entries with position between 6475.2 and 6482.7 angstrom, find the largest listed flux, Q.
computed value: 6.416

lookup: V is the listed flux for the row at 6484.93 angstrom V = 6.238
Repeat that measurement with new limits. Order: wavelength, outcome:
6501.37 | 6.101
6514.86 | 6.352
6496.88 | 5.309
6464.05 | 6.298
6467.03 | 6.105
